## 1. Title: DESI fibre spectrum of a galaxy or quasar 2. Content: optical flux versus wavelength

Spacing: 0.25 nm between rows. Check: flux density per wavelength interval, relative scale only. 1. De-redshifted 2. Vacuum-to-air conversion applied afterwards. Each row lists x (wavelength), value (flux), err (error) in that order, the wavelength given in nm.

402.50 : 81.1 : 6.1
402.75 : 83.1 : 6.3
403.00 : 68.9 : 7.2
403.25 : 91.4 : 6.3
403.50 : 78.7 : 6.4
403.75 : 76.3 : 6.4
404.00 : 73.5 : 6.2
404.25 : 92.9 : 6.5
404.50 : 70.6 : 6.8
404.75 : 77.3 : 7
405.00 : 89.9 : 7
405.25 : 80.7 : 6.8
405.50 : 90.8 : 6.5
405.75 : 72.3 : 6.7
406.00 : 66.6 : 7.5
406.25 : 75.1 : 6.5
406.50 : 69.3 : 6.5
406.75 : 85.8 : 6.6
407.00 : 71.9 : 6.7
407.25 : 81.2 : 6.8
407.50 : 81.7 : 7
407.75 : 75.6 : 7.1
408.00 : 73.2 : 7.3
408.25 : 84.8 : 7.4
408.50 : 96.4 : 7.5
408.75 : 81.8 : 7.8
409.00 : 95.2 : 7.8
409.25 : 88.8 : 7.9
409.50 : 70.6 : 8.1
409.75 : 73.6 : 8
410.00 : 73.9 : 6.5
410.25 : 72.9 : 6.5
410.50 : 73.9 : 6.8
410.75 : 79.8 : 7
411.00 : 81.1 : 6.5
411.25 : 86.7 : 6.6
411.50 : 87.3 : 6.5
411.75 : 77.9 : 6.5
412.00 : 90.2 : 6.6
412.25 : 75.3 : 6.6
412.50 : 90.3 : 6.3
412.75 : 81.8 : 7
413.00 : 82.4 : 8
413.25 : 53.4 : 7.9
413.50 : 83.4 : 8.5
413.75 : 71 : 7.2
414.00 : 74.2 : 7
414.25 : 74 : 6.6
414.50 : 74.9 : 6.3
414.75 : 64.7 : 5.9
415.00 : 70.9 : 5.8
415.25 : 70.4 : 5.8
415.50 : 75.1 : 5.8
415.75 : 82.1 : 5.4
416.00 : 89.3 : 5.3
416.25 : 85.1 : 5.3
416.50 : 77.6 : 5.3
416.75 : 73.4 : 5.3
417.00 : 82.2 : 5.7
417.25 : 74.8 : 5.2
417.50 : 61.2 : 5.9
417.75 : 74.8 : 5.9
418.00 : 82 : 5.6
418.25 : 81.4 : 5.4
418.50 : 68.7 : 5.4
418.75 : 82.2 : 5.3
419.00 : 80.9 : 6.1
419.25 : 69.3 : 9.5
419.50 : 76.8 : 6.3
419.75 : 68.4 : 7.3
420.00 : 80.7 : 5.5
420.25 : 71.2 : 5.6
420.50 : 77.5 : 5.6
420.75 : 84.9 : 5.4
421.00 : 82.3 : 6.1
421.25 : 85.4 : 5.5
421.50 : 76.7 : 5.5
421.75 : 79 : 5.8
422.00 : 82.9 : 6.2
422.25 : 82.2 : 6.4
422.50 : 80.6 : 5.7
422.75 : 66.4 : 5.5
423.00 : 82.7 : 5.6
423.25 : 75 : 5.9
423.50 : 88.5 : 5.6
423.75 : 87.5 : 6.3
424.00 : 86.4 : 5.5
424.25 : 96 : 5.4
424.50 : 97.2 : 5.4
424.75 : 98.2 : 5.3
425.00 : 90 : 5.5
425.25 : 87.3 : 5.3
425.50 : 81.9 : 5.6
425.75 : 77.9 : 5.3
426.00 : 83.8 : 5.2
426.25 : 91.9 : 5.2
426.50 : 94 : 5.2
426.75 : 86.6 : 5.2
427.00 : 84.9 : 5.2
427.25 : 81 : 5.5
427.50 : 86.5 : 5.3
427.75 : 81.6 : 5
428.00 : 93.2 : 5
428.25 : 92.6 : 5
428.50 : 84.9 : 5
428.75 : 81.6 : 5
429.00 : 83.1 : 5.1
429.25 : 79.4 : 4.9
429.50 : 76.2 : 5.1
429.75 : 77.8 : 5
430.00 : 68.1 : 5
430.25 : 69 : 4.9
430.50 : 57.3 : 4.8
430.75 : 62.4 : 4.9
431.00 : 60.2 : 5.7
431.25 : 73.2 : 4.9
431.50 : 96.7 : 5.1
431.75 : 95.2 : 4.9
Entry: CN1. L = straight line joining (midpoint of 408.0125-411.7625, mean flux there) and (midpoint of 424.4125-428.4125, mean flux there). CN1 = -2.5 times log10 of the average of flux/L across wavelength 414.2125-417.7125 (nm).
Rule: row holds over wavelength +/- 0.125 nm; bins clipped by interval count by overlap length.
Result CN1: 0.12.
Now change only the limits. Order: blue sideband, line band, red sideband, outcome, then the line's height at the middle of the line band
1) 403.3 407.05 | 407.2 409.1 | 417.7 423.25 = -0.071 mag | 78.4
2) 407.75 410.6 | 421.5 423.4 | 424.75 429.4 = 0.081 mag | 84.5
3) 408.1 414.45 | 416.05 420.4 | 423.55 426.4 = 0.113 mag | 84.5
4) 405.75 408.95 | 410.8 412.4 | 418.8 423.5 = -0.060 mag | 78.6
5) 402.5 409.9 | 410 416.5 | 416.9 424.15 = 0.019 mag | 79.2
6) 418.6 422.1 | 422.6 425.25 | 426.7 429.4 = -0.069 mag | 81.4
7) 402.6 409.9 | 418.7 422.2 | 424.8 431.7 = 0.031 mag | 80.7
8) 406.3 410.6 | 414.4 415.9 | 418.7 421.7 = 0.076 mag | 78.6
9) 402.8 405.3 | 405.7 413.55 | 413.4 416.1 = -0.023 mag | 77.6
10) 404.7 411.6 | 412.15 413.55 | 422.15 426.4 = 0.055 mag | 81.6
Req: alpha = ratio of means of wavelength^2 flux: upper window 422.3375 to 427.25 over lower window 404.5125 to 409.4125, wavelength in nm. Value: 1.16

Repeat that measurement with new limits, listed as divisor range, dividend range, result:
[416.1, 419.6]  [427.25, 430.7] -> 1.09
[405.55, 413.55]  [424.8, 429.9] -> 1.17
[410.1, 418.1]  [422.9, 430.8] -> 1.15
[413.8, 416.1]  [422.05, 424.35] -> 1.15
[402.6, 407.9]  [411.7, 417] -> 1.02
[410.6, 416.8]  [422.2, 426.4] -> 1.15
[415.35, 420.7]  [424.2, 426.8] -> 1.20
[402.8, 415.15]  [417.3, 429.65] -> 1.12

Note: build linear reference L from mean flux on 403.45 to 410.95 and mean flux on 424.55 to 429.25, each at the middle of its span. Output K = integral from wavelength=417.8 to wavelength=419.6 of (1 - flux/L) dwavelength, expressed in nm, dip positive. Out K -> 0.14 nm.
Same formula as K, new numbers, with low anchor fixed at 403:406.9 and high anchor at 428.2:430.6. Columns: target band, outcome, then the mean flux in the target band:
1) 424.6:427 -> -0.34 nm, 87.9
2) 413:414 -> 0.09 nm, 71.5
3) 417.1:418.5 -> 0.06 nm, 74.4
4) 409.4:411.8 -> 0.02 nm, 77.8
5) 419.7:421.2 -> -0.02 nm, 78.3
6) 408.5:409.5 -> -0.11 nm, 87.3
